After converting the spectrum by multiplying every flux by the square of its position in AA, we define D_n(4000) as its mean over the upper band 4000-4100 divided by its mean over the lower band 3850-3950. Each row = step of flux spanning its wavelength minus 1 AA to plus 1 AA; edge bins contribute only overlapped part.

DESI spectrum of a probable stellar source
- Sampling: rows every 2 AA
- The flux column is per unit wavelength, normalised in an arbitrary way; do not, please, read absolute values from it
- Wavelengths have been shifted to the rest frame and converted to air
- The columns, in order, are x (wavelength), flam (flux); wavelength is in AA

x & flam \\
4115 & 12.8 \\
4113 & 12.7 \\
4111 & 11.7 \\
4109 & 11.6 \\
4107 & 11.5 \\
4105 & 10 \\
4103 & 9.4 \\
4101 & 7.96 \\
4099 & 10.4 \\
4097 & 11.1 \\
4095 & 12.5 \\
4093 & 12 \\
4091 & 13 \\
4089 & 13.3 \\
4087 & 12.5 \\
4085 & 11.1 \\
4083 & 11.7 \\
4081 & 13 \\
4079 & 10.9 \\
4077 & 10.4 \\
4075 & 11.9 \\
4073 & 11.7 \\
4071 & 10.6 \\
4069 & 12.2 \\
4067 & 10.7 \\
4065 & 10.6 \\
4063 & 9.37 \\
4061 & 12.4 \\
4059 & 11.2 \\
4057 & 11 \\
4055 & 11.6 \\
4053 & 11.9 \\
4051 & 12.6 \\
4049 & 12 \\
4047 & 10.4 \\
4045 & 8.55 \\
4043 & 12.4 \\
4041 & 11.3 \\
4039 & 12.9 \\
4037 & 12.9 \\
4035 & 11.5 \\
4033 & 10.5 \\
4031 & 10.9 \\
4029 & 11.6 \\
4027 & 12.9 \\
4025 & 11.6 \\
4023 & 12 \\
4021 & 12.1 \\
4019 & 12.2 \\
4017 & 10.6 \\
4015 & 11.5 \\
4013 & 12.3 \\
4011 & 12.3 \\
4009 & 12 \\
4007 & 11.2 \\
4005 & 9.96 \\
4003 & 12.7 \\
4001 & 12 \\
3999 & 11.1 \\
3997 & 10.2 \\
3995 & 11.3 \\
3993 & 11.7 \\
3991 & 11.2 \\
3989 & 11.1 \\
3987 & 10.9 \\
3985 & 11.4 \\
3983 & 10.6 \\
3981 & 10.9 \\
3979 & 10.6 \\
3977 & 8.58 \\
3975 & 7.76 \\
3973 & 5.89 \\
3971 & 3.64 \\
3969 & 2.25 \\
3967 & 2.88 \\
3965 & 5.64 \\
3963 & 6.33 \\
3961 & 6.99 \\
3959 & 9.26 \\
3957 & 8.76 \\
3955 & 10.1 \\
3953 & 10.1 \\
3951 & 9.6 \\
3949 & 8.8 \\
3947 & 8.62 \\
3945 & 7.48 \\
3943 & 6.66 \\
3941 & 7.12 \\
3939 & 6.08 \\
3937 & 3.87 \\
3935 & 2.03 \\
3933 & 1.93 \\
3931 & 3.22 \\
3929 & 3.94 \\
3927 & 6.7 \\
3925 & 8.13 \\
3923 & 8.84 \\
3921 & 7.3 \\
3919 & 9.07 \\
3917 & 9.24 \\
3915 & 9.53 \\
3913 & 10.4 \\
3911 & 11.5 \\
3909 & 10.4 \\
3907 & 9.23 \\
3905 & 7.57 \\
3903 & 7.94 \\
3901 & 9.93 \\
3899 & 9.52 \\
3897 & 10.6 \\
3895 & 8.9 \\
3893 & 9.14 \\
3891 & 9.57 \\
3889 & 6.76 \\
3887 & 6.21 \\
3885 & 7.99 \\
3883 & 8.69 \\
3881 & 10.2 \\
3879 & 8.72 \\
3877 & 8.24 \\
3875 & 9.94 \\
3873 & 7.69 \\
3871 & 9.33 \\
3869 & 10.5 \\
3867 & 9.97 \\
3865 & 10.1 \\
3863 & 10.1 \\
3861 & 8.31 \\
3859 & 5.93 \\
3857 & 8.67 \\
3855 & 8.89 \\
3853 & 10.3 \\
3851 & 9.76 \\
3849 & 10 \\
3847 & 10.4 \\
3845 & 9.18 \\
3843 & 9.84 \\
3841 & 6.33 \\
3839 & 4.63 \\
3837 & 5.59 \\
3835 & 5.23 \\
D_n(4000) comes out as 1.5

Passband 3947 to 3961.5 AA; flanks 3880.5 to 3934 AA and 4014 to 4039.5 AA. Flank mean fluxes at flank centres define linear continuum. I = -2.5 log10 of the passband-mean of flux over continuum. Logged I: 0.06 mag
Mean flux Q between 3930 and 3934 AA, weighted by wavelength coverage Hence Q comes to 2.58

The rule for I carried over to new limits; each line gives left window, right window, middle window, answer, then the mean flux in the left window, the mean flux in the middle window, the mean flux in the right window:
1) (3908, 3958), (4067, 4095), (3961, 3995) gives 0.09 mag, 7.58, 8.27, 11.8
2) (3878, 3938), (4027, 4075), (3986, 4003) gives -0.13 mag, 7.9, 11.3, 11.4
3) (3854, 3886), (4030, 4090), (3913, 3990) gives 0.32 mag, 8.95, 7.46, 11.5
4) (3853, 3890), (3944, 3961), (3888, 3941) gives 0.15 mag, 8.72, 7.73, 8.97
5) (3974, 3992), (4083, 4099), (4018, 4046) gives -0.05 mag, 10.3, 11.7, 12.1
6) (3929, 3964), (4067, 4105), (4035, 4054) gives -0.17 mag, 6.8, 11.7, 11.4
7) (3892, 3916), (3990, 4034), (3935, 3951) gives 0.45 mag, 9.55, 6.81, 11.5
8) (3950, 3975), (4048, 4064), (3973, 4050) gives -0.21 mag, 6.83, 11.2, 11.5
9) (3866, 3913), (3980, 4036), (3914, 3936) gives 0.46 mag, 9.1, 6.36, 11.4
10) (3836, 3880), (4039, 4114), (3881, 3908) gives 0.06 mag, 8.75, 8.68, 11.4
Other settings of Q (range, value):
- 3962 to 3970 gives 4.27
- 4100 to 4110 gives 10.1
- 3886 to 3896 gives 8.12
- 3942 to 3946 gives 7.07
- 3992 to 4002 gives 11.3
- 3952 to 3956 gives 10.1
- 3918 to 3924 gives 8.4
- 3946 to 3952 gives 9.01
